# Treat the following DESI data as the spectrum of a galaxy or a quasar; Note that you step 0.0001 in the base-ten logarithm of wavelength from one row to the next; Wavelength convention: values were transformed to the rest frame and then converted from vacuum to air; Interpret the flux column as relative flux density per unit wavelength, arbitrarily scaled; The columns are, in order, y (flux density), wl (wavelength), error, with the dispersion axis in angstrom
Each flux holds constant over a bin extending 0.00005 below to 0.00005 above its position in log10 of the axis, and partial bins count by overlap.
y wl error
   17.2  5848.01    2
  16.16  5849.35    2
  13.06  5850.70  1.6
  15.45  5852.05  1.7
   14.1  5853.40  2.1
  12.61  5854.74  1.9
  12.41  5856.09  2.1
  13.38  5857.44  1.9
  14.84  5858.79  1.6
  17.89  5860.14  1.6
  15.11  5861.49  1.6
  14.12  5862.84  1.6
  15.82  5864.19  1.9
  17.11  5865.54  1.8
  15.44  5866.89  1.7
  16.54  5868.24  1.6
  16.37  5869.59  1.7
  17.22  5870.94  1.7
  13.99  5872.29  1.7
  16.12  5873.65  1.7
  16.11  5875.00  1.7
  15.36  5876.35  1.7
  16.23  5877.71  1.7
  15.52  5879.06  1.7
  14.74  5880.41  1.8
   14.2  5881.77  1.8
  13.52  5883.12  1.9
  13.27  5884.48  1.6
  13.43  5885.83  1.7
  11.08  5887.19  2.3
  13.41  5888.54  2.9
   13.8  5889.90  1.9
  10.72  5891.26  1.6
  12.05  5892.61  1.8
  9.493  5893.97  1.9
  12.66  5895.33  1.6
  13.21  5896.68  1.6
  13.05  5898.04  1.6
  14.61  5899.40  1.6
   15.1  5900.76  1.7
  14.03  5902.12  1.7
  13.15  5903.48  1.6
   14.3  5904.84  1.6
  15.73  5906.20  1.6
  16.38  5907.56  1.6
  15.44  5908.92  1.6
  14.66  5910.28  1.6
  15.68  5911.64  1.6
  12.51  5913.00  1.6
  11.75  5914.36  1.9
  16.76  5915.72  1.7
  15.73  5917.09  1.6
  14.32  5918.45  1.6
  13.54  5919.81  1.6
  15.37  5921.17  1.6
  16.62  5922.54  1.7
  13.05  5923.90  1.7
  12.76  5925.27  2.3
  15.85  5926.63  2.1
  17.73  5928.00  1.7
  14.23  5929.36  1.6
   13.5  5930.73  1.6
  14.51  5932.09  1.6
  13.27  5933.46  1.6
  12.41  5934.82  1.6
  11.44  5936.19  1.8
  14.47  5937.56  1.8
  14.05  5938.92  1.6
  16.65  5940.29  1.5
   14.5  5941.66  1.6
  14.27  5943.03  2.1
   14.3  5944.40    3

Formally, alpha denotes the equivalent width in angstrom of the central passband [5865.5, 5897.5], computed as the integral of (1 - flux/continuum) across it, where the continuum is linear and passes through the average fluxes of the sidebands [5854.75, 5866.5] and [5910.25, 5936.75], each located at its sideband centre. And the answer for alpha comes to 1.2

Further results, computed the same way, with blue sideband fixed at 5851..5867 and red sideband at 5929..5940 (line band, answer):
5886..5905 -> 1.8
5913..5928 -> -0.9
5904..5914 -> -0.6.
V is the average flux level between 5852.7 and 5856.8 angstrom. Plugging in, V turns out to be 13.1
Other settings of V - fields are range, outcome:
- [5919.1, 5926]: 14.3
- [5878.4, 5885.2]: 14.2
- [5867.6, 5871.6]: 16.7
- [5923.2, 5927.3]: 13.9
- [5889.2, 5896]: 11.7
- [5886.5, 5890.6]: 12.7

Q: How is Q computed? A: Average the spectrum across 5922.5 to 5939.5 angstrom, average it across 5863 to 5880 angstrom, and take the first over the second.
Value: 0.9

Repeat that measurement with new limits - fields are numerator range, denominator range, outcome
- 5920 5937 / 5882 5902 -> 1.10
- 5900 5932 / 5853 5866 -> 1.00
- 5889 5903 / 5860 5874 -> 0.81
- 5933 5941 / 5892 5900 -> 1.10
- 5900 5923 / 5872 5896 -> 1.08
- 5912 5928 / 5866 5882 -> 0.93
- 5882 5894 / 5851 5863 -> 0.87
